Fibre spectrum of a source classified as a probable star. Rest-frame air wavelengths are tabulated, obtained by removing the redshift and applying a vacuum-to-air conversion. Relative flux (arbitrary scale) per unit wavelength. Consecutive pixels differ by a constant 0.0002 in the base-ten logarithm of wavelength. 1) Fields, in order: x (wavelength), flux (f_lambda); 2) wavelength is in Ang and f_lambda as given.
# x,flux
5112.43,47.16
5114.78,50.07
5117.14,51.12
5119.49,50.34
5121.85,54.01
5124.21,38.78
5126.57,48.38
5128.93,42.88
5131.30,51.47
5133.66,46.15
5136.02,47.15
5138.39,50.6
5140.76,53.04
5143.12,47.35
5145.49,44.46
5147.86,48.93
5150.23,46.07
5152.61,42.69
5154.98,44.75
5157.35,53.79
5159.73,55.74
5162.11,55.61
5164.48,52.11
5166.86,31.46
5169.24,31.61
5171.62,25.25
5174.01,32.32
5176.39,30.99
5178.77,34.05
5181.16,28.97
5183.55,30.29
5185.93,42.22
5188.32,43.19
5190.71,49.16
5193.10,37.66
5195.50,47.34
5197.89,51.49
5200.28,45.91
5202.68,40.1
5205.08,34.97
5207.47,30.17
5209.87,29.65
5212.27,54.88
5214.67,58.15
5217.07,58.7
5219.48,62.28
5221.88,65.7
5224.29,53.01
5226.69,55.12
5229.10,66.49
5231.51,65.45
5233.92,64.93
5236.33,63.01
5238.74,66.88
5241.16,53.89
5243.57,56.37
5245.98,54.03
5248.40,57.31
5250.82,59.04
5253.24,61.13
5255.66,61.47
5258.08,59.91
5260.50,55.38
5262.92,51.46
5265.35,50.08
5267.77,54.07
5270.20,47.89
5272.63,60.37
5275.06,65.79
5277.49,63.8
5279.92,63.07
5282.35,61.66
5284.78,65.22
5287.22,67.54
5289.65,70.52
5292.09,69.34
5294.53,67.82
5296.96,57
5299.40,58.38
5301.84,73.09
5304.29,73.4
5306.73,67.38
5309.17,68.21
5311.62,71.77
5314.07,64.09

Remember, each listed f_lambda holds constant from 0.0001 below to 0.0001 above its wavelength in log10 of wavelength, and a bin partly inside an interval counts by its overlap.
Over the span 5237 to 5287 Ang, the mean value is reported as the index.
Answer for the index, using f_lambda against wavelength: 58.7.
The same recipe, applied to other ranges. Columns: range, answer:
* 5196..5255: 54.5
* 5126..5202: 43.5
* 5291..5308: 66.6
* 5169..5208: 37.7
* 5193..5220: 45.9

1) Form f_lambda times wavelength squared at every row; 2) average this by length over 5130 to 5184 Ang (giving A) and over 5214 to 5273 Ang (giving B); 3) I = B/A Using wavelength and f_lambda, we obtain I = 1.4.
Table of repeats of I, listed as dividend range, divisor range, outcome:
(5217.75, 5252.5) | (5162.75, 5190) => 1.74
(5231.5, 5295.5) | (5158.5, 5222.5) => 1.45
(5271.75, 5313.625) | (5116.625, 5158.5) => 1.47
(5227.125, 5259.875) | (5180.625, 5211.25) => 1.56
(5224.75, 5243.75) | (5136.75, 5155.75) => 1.35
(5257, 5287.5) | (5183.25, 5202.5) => 1.38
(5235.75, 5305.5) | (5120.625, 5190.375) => 1.47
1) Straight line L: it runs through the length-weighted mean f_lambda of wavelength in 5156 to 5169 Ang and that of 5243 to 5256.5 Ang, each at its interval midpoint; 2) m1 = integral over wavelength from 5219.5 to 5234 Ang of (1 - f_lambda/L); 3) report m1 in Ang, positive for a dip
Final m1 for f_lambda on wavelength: -1.6 Ang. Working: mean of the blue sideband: 48.4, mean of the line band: 61.6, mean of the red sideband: 58.2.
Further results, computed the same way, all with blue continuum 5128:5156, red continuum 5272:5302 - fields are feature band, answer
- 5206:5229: 1.6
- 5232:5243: -0.6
